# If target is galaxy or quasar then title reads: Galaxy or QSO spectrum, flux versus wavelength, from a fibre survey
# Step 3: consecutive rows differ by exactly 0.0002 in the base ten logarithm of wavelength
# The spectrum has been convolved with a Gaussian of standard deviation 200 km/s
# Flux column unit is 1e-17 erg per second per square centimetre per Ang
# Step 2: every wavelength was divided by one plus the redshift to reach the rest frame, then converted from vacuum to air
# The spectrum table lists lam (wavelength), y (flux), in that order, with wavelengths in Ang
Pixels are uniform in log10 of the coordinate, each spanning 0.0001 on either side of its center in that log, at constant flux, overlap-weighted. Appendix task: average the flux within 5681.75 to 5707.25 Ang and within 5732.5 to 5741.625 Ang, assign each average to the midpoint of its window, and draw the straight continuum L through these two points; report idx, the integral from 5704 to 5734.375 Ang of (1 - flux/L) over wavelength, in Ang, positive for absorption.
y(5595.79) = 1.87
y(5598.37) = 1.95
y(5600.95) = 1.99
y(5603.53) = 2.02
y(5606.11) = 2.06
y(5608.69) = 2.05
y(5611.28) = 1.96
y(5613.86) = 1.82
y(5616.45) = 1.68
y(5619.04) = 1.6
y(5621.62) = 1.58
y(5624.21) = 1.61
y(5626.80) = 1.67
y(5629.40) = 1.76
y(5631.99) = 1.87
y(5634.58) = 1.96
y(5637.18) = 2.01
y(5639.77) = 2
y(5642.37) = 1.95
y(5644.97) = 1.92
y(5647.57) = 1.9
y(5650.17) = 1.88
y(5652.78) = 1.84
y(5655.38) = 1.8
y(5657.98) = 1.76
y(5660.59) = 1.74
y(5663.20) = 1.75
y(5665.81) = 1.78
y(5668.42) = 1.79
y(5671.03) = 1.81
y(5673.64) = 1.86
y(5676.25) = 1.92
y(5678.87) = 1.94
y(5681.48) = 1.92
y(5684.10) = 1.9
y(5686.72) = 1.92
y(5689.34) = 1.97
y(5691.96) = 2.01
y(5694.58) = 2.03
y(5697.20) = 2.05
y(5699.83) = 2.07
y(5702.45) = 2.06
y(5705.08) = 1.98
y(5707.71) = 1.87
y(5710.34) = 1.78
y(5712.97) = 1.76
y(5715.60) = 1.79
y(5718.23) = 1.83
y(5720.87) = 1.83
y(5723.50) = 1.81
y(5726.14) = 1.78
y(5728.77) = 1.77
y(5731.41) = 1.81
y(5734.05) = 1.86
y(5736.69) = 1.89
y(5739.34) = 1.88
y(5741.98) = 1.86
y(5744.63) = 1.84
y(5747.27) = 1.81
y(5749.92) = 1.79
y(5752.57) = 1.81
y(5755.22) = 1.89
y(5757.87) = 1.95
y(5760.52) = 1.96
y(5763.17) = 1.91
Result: 1.6 Ang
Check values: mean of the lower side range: 1.99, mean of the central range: 1.82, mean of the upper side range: 1.87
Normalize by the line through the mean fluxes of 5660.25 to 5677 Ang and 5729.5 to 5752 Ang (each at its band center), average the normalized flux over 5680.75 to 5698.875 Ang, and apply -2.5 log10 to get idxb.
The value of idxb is -0.09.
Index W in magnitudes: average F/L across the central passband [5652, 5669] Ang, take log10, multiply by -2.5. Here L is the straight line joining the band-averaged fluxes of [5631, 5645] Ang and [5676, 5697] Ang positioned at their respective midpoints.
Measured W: 0.10 mag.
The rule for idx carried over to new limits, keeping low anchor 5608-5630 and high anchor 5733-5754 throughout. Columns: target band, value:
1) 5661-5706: -3.3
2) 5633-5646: -1.6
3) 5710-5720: 0.1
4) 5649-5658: -0.3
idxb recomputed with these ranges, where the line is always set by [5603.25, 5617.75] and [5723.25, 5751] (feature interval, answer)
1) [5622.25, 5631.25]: 0.138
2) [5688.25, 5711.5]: -0.071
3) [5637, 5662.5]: 0.014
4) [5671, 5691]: -0.024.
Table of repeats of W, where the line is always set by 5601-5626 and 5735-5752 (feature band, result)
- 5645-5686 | -0.01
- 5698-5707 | -0.11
